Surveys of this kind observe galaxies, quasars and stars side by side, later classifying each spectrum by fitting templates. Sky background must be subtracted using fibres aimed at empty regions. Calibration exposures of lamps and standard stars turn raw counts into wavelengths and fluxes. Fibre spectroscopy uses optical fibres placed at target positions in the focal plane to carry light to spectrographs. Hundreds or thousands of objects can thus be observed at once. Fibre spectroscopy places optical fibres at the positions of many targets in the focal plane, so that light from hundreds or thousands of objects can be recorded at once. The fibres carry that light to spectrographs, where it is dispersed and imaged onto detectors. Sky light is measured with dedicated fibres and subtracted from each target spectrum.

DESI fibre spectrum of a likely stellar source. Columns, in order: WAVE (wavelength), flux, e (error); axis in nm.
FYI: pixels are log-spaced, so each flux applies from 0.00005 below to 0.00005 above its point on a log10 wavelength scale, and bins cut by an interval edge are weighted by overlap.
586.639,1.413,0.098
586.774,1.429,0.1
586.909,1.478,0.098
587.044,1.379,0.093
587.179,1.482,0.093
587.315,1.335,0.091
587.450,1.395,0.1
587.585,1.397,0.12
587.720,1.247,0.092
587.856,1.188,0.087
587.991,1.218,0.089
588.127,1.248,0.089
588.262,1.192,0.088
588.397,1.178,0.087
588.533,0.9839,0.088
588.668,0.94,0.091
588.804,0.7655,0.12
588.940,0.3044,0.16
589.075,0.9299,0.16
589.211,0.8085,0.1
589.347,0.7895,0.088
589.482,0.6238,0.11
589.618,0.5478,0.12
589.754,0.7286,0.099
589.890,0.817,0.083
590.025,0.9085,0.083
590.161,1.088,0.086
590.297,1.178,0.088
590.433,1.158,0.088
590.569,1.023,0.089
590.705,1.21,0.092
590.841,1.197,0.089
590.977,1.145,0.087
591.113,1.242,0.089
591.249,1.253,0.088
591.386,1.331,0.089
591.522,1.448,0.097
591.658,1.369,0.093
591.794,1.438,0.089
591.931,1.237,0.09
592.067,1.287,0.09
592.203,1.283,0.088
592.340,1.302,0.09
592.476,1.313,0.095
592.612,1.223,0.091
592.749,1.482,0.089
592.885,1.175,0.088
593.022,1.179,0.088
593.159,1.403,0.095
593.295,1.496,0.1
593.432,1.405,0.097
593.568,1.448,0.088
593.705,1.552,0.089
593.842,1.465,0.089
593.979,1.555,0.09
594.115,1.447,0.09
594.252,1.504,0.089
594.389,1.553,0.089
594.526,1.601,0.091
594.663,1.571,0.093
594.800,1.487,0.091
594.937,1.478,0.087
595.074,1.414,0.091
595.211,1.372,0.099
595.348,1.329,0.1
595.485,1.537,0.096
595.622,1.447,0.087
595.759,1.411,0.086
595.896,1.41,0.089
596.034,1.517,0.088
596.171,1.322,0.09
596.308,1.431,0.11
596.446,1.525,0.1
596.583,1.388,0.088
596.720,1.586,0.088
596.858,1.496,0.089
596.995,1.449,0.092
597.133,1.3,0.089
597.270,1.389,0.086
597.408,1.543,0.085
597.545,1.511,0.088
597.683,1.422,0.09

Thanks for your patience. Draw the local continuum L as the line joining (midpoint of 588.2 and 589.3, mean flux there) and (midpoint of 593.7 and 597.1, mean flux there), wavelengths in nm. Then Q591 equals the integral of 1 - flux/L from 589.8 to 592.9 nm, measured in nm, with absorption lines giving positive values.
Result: -0.29 nm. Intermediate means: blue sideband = 0.884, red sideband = 1.47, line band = 1.22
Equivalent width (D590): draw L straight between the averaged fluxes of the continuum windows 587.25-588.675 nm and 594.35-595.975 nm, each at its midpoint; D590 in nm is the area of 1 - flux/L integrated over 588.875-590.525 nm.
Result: 0.59 nm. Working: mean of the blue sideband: 1.22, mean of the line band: 0.828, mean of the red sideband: 1.47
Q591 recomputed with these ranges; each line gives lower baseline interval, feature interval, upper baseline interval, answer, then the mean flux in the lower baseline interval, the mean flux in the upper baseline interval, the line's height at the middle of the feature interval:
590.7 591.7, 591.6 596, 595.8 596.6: -0.18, 1.28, 1.43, 1.36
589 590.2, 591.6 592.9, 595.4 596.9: -0.31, 0.795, 1.46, 1.06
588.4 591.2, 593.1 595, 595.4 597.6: -0.36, 0.928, 1.45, 1.26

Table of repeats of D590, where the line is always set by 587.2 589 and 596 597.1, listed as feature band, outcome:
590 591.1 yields 0.08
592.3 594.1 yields -0.09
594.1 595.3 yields -0.09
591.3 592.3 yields -0.06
